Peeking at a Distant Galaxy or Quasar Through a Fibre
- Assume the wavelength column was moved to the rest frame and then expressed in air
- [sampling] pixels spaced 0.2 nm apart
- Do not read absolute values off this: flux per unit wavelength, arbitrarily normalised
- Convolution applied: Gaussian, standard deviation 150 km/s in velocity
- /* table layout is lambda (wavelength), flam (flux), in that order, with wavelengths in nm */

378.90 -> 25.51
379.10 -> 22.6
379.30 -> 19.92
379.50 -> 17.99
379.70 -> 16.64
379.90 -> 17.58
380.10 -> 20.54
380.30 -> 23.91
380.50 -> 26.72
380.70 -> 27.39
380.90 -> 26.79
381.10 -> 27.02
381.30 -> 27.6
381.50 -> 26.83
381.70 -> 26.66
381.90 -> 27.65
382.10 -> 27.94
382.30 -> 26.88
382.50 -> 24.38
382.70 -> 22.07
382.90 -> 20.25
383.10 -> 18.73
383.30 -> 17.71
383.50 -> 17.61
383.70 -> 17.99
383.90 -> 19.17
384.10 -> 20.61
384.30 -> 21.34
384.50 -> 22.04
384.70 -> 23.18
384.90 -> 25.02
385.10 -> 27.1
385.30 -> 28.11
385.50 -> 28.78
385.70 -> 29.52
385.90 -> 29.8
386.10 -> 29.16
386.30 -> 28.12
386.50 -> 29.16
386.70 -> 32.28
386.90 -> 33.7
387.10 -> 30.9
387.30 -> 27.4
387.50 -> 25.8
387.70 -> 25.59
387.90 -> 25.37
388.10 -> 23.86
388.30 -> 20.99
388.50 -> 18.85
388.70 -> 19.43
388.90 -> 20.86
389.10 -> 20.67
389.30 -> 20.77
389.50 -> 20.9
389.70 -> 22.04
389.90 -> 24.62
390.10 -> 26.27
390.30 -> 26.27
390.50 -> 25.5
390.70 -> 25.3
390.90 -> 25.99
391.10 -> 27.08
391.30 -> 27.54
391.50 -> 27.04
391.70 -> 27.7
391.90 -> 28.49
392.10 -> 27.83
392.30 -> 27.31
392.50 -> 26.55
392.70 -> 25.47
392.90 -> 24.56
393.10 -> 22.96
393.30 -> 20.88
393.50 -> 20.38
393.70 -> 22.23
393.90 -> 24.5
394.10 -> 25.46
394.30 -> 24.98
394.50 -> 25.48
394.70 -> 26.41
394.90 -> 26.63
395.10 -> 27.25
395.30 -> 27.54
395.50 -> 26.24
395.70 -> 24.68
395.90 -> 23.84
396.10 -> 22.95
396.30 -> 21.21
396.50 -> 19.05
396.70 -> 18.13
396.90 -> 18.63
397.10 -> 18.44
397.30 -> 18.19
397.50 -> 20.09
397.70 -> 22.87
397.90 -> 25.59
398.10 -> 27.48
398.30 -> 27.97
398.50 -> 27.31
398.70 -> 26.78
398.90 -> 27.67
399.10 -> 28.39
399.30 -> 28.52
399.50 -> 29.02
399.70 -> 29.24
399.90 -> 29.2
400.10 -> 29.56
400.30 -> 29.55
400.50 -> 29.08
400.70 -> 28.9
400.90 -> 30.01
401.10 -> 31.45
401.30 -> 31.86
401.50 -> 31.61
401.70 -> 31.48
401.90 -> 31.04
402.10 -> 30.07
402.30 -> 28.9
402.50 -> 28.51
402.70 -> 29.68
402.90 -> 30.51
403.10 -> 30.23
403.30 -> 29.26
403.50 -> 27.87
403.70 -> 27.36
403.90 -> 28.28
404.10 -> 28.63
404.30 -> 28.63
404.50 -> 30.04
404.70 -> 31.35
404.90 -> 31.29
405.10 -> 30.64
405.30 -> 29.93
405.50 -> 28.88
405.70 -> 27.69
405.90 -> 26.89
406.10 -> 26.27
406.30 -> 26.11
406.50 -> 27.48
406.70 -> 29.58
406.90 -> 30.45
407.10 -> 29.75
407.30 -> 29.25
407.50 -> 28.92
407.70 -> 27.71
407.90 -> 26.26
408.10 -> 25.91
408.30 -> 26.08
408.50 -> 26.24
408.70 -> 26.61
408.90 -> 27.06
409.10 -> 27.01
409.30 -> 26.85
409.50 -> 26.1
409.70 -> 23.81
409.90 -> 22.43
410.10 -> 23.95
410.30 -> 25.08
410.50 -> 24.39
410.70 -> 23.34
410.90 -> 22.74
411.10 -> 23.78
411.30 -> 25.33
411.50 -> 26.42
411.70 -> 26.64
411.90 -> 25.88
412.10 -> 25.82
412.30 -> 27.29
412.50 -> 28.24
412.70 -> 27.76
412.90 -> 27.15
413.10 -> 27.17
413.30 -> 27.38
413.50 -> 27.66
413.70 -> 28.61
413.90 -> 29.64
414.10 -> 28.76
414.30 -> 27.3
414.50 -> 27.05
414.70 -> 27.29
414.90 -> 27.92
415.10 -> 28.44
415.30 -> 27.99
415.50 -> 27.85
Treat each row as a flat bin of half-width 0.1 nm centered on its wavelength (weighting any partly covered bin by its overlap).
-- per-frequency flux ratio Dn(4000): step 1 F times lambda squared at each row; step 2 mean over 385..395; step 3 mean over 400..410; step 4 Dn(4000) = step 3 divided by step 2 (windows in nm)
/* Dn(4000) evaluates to 1.2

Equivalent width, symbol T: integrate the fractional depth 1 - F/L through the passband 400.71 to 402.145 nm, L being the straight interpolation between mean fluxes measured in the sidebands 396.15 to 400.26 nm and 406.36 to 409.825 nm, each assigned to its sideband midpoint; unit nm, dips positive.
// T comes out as -0.304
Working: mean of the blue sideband 24.7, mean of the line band 31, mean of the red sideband 27.3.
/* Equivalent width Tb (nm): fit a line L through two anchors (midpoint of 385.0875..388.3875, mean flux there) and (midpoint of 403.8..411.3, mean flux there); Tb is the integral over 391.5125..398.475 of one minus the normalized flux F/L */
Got 0.89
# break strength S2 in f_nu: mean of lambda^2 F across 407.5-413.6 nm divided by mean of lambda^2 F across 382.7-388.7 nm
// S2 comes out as 1.19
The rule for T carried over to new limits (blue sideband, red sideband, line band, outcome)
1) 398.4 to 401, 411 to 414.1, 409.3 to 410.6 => 0.137 nm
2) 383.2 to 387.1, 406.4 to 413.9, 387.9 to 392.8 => 0.226 nm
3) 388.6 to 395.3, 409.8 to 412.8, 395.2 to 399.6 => 0.138 nm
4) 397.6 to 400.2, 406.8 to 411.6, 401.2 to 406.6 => -0.479 nm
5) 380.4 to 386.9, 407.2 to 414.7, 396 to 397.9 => 0.410 nm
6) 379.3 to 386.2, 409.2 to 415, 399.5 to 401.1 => -0.266 nm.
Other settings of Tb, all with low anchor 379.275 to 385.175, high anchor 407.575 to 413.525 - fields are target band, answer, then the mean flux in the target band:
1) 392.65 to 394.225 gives 0.05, 23.3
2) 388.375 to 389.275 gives 0.13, 20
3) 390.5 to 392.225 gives -0.23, 27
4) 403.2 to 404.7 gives -0.21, 28.8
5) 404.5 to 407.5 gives -0.42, 29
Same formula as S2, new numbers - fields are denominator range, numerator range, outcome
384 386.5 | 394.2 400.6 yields 1.03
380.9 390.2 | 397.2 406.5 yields 1.26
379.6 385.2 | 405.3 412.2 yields 1.31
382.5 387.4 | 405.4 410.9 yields 1.20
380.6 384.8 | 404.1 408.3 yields 1.38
